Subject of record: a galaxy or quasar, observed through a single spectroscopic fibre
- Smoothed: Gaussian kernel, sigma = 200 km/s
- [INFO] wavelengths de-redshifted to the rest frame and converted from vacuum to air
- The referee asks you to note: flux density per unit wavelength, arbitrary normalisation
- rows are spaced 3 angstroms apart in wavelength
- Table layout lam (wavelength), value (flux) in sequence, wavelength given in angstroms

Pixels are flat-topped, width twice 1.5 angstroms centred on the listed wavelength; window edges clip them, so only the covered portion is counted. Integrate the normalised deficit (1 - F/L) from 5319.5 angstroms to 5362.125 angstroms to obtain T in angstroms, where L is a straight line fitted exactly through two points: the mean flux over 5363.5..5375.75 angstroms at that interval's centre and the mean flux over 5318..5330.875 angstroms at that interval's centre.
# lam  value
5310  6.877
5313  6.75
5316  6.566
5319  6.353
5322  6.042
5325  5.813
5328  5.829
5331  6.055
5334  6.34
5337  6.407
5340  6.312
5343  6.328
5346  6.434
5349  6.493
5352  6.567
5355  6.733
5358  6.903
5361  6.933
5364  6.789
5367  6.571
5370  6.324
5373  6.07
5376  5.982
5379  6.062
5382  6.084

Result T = -1.6 angstroms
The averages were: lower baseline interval 6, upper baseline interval 6.36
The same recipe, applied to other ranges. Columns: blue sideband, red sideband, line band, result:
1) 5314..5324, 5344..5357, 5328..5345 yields 0.53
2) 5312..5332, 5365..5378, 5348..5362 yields -1.11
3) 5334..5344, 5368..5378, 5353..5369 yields -1.41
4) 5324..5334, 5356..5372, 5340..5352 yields -0.20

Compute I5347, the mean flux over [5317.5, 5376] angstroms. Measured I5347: 6.37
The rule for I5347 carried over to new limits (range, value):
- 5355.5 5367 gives 6.82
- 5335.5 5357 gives 6.48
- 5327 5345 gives 6.23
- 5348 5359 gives 6.67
